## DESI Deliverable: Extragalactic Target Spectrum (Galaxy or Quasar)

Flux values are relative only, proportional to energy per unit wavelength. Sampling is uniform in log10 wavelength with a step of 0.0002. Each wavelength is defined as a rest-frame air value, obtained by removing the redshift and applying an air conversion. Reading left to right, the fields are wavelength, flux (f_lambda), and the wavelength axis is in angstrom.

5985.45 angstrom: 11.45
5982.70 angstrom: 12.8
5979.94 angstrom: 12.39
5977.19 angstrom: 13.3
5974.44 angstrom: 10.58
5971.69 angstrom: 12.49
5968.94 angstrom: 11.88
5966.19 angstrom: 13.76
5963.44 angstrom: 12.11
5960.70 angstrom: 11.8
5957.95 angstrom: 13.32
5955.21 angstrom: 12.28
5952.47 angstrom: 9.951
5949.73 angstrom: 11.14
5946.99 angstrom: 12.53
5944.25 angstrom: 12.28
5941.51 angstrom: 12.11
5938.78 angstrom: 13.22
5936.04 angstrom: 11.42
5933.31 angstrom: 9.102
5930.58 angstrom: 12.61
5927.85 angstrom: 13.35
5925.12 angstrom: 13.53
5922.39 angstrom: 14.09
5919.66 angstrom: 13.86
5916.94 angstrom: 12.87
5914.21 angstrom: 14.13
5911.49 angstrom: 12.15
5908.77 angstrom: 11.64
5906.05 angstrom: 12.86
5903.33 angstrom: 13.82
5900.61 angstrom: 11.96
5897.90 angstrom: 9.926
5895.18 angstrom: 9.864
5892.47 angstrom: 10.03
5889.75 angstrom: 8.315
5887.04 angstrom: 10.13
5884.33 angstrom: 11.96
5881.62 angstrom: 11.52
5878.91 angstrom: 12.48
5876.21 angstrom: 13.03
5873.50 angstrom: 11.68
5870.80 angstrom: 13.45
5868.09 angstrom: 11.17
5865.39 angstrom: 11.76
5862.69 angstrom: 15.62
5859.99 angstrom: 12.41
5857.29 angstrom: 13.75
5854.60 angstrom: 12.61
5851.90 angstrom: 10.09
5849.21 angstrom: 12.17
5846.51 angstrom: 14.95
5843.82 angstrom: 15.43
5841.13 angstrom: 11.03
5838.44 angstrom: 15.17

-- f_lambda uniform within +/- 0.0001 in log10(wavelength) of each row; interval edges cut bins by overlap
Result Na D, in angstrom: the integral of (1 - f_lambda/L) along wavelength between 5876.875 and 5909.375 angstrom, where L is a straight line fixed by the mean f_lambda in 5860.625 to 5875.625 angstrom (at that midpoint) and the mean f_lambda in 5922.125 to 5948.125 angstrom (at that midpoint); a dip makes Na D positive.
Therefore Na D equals 3.5 angstrom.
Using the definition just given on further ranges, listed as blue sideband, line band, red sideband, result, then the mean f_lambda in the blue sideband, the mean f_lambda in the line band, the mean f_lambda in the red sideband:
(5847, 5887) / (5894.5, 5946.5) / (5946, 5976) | -1.0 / 12.4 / 12.4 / 12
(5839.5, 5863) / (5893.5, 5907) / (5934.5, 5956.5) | 0.9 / 13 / 11.6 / 11.8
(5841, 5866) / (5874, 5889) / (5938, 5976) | 1.4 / 13.1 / 11.7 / 12.1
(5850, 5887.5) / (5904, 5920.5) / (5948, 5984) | -0.9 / 12.3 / 12.9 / 12.1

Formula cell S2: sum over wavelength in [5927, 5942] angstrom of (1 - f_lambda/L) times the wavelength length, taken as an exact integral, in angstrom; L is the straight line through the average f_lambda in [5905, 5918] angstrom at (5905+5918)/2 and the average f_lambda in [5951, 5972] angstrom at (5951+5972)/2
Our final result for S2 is 0.7 angstrom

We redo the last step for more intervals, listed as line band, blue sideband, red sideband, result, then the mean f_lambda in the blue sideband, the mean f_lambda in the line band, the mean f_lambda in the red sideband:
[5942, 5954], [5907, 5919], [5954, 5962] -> 0.97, 12.8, 11.5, 12.5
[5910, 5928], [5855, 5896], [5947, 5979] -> -2.18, 11.9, 13.4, 12.1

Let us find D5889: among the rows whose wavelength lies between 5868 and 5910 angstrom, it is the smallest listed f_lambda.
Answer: 8.315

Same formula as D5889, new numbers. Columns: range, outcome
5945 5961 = 9.951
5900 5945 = 9.102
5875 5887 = 11.52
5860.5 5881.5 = 11.17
